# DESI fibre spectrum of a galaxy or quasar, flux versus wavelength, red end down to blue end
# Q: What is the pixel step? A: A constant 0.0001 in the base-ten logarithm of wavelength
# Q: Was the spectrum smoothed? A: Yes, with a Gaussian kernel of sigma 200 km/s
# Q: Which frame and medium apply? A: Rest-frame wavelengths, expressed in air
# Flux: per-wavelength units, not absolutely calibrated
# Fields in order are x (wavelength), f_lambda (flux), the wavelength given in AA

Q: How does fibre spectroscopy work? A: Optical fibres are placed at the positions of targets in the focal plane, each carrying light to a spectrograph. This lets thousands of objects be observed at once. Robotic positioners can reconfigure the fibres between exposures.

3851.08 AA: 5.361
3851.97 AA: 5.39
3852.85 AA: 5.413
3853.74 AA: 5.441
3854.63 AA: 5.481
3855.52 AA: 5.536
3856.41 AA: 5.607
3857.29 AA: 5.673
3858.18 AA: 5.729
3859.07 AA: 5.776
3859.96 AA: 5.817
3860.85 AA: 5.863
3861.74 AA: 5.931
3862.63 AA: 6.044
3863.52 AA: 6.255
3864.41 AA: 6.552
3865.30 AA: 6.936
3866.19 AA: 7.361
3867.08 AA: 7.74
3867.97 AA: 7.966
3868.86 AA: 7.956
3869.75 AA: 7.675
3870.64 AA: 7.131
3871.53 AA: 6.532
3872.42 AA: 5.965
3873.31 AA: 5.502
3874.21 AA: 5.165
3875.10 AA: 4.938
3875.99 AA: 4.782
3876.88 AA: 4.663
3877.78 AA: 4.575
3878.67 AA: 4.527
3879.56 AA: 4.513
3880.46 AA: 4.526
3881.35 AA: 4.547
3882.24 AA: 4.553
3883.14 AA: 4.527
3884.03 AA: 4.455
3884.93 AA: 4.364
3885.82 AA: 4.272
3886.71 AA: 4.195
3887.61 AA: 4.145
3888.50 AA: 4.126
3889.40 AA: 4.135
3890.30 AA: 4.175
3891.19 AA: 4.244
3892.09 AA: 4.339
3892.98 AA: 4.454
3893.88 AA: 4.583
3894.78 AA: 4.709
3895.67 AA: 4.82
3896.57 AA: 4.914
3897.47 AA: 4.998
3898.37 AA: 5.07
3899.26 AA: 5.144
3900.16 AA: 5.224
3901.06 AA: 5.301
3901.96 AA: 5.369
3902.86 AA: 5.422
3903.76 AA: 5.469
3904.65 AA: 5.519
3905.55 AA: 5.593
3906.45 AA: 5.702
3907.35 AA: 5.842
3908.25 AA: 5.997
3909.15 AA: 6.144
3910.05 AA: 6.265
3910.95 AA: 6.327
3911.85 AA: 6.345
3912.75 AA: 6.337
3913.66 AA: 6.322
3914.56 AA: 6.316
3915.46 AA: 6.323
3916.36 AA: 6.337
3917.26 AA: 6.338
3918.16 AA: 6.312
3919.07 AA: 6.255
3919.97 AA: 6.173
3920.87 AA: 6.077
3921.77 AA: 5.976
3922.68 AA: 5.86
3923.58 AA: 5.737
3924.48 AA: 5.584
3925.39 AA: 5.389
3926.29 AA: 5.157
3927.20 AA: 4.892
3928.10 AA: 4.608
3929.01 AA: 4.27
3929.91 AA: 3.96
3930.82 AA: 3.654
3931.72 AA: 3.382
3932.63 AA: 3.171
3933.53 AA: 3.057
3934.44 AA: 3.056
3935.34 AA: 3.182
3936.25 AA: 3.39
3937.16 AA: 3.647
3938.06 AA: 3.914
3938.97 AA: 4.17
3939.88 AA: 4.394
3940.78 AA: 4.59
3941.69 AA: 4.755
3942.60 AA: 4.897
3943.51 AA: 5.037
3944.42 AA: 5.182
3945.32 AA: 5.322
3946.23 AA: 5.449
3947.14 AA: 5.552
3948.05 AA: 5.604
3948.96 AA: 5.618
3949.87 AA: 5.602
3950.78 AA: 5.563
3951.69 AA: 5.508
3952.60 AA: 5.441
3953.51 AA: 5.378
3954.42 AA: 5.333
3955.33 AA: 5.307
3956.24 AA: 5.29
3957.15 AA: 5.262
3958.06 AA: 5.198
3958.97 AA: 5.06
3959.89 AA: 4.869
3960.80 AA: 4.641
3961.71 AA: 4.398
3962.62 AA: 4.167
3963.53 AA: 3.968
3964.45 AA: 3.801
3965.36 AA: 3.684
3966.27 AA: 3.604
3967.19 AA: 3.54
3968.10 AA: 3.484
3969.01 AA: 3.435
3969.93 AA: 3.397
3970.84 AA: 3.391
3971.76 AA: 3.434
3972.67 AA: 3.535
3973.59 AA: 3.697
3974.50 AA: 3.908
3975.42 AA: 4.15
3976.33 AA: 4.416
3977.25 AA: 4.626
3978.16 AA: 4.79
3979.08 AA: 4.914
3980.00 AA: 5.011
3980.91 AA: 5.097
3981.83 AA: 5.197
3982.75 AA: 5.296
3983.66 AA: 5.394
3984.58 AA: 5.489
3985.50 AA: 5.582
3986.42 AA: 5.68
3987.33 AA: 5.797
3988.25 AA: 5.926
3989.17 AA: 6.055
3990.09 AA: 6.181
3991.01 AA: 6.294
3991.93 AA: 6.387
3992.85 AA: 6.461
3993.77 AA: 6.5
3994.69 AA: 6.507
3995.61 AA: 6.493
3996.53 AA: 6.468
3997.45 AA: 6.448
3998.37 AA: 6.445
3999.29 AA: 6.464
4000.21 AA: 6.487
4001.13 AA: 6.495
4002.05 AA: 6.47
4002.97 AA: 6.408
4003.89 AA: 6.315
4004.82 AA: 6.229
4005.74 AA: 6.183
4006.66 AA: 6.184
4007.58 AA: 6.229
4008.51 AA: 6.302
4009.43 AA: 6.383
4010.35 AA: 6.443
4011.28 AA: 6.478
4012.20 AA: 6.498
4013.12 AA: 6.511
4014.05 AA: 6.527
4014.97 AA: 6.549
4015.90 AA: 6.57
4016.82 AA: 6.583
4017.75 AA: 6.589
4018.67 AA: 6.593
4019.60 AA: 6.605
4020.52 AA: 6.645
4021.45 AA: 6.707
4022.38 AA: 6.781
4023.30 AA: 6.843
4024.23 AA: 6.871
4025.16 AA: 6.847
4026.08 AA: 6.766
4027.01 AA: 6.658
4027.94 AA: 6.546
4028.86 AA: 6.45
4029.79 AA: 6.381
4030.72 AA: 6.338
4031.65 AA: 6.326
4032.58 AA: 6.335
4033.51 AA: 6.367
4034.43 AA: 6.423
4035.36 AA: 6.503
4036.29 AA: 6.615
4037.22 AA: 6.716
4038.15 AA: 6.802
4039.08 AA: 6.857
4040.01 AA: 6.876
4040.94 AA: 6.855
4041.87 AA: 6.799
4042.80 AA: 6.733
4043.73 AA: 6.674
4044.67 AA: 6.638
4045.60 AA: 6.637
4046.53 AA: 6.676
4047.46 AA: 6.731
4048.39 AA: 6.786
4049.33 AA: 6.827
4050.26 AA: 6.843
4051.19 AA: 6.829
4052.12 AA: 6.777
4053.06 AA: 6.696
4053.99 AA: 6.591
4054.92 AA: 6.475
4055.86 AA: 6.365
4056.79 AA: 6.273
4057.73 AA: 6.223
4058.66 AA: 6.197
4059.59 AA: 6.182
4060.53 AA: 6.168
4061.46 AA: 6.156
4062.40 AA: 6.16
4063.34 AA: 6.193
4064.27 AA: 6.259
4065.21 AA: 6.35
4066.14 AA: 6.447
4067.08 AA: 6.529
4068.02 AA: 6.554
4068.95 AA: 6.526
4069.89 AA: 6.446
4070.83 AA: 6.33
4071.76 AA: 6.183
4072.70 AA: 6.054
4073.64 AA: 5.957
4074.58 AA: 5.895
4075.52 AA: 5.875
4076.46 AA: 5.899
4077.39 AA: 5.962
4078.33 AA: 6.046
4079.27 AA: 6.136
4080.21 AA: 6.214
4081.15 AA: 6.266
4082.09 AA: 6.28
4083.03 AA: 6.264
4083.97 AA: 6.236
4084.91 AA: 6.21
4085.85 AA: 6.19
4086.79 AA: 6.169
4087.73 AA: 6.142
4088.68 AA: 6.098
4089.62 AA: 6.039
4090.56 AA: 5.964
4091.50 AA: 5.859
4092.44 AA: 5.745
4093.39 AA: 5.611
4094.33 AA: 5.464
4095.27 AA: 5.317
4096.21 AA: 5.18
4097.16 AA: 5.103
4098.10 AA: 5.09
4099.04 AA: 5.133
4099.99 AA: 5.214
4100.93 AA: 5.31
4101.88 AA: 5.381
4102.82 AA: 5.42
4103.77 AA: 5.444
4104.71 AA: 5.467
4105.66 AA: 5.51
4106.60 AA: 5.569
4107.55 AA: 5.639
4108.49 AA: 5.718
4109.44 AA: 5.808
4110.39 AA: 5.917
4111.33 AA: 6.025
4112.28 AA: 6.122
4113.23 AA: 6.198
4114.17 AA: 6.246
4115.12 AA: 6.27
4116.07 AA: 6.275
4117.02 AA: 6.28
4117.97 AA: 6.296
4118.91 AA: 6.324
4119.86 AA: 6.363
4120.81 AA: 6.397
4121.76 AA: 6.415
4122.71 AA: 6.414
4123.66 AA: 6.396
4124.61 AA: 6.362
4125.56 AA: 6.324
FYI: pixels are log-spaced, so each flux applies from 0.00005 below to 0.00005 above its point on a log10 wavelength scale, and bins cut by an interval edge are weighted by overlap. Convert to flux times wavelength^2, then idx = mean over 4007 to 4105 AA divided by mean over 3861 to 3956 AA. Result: 1.29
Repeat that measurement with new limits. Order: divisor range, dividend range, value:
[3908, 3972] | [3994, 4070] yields 1.39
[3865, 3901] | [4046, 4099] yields 1.30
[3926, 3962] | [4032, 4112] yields 1.40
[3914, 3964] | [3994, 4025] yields 1.35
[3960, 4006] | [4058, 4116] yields 1.21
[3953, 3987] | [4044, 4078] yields 1.47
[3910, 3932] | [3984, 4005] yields 1.15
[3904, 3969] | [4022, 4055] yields 1.40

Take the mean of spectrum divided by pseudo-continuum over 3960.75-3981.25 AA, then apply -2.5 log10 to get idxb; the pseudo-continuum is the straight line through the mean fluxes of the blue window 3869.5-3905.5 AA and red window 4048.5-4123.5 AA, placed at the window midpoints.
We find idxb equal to 0.32 mag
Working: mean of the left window 4.93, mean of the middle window 4.03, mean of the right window 6.07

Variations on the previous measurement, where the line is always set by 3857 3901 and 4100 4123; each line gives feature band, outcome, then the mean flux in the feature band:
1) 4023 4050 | -0.16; 6.65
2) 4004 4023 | -0.14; 6.48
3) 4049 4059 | -0.14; 6.56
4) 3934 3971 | 0.21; 4.57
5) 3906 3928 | -0.10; 5.98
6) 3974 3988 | 0.12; 5.03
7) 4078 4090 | -0.06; 6.18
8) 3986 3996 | -0.11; 6.21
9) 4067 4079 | -0.06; 6.16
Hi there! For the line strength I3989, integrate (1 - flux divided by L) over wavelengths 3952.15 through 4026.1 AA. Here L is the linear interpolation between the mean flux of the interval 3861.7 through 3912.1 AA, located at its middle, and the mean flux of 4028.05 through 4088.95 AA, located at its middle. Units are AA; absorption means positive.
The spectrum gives 5.6 AA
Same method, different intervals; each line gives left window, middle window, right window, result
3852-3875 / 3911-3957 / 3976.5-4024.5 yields 8.10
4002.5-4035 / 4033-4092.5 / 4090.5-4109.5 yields -4.41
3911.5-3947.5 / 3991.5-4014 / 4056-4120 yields -3.96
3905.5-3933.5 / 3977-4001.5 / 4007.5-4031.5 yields 1.49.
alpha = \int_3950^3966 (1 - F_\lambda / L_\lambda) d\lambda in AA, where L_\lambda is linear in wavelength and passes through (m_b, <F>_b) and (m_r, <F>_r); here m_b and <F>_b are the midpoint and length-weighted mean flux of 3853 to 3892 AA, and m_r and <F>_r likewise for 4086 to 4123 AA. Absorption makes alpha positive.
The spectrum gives 2.1 AA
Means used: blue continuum 5.47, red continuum 5.82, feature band 4.88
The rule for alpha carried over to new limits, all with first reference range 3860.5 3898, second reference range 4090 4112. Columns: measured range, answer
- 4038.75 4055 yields -3.8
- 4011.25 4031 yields -4.2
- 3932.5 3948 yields 3.0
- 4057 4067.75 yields -1.5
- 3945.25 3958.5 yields -0.1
